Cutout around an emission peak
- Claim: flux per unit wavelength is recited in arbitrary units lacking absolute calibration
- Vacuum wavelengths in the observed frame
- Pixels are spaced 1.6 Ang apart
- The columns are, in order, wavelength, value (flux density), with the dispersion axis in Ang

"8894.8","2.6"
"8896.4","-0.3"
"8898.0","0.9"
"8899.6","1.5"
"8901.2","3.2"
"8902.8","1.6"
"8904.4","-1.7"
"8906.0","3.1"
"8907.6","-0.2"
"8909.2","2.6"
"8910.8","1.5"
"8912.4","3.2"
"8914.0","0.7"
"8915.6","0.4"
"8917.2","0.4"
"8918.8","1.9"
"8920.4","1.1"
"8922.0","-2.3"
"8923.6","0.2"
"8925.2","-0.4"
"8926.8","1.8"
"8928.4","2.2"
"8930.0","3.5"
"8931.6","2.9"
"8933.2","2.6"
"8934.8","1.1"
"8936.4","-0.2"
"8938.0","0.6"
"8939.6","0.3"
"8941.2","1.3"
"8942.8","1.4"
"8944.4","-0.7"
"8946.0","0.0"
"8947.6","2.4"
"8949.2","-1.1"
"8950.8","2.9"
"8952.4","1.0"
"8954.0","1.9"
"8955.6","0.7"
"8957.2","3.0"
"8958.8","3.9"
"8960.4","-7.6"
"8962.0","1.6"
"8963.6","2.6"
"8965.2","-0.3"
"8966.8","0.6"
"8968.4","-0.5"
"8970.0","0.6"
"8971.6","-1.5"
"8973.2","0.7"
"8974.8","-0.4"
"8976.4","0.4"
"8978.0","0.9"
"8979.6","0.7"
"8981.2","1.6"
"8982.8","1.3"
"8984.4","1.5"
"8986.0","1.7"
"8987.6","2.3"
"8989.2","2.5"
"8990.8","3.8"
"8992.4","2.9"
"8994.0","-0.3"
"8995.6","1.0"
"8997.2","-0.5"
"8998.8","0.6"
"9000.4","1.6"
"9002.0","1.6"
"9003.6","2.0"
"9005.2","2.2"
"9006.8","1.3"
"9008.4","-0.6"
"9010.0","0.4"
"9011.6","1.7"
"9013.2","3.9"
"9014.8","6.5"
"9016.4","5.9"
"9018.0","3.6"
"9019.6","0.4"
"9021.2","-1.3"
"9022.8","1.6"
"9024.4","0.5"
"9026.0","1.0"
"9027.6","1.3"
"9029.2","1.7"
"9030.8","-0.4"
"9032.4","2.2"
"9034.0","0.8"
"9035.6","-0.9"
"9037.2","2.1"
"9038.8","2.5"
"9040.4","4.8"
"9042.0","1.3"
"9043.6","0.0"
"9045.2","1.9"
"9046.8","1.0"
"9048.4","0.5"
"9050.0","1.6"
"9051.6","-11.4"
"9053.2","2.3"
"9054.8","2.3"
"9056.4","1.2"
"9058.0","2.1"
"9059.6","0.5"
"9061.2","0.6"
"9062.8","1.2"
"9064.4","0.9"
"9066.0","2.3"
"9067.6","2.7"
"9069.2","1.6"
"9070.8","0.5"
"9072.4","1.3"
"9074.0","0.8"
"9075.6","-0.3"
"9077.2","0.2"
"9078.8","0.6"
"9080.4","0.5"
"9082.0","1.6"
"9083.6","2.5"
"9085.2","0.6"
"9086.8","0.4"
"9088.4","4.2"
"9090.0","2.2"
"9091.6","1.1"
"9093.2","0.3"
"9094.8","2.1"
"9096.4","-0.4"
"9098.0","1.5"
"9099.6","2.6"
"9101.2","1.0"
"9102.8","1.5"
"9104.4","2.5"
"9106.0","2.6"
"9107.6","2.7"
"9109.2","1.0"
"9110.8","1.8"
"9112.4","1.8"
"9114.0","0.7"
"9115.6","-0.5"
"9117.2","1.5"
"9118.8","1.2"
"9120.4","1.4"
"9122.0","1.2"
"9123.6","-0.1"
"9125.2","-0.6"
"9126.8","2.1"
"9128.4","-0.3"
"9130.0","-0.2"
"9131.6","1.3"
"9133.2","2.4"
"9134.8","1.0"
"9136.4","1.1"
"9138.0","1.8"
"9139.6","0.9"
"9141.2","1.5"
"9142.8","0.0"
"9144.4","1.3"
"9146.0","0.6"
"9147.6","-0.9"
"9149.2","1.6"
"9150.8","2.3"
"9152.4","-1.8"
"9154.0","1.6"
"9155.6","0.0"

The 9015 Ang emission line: [O III] 5007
